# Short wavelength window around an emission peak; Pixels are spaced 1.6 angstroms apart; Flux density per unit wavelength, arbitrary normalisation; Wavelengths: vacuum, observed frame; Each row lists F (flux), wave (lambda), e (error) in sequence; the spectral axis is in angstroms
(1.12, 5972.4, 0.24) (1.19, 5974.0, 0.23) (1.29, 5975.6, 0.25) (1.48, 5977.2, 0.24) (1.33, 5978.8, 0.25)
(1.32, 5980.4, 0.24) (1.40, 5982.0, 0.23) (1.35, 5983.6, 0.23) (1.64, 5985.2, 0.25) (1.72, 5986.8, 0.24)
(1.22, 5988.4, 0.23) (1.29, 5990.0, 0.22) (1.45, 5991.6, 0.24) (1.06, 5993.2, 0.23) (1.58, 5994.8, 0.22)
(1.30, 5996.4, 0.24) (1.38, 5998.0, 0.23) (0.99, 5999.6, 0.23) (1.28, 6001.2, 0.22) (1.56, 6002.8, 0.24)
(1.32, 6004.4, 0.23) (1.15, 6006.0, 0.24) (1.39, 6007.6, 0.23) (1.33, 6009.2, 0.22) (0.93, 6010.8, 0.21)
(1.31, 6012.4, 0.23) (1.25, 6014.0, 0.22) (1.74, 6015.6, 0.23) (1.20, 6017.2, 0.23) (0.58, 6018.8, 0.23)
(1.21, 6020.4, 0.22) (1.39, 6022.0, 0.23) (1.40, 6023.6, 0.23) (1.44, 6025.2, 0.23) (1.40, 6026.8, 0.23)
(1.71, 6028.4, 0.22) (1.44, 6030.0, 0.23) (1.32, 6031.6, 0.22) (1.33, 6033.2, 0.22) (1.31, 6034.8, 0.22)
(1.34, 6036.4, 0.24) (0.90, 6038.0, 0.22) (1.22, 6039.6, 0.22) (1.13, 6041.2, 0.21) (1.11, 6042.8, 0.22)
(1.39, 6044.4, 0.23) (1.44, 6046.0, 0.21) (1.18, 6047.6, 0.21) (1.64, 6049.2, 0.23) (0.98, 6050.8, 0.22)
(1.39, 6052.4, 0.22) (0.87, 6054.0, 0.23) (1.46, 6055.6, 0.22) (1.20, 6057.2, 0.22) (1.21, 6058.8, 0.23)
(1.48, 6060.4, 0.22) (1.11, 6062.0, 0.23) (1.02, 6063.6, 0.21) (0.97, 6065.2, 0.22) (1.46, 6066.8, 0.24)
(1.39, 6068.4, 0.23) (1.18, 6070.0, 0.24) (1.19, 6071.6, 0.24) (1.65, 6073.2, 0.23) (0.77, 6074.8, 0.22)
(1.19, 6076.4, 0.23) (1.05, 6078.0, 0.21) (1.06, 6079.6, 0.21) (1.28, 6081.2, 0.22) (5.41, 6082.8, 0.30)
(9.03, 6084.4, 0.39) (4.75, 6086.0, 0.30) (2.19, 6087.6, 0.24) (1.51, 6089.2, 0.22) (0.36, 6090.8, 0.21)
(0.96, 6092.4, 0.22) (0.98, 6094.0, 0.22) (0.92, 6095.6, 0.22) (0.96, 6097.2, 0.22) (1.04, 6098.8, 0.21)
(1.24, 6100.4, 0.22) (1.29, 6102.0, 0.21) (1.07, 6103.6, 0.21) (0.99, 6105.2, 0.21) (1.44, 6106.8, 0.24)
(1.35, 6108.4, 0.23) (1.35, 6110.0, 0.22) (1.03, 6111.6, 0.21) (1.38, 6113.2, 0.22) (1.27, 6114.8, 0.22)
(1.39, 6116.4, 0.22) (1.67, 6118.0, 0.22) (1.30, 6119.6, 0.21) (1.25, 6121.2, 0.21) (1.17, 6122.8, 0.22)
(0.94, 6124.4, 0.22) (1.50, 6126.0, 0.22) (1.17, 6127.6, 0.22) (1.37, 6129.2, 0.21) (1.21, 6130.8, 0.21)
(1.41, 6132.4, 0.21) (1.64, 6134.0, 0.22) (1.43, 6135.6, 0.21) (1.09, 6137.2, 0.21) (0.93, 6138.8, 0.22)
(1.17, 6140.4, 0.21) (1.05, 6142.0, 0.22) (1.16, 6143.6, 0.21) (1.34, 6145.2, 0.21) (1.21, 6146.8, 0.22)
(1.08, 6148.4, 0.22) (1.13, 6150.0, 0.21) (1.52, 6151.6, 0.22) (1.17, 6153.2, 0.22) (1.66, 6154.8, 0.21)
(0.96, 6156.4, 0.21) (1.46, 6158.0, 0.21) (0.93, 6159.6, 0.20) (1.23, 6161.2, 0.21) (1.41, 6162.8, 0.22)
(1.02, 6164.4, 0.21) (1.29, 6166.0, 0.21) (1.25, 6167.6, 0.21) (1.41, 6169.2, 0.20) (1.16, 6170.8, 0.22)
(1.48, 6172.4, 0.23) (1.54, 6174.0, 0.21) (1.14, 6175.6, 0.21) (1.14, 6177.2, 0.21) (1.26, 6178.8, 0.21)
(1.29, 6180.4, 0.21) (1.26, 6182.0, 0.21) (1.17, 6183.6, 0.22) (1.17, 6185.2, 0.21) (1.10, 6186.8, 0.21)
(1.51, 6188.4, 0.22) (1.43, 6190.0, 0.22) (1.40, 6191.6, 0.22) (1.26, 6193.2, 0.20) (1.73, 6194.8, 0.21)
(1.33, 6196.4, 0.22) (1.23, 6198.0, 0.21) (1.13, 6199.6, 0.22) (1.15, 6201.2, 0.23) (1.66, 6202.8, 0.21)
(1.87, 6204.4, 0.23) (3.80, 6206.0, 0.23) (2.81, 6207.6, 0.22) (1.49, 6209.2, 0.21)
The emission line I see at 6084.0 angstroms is H-beta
